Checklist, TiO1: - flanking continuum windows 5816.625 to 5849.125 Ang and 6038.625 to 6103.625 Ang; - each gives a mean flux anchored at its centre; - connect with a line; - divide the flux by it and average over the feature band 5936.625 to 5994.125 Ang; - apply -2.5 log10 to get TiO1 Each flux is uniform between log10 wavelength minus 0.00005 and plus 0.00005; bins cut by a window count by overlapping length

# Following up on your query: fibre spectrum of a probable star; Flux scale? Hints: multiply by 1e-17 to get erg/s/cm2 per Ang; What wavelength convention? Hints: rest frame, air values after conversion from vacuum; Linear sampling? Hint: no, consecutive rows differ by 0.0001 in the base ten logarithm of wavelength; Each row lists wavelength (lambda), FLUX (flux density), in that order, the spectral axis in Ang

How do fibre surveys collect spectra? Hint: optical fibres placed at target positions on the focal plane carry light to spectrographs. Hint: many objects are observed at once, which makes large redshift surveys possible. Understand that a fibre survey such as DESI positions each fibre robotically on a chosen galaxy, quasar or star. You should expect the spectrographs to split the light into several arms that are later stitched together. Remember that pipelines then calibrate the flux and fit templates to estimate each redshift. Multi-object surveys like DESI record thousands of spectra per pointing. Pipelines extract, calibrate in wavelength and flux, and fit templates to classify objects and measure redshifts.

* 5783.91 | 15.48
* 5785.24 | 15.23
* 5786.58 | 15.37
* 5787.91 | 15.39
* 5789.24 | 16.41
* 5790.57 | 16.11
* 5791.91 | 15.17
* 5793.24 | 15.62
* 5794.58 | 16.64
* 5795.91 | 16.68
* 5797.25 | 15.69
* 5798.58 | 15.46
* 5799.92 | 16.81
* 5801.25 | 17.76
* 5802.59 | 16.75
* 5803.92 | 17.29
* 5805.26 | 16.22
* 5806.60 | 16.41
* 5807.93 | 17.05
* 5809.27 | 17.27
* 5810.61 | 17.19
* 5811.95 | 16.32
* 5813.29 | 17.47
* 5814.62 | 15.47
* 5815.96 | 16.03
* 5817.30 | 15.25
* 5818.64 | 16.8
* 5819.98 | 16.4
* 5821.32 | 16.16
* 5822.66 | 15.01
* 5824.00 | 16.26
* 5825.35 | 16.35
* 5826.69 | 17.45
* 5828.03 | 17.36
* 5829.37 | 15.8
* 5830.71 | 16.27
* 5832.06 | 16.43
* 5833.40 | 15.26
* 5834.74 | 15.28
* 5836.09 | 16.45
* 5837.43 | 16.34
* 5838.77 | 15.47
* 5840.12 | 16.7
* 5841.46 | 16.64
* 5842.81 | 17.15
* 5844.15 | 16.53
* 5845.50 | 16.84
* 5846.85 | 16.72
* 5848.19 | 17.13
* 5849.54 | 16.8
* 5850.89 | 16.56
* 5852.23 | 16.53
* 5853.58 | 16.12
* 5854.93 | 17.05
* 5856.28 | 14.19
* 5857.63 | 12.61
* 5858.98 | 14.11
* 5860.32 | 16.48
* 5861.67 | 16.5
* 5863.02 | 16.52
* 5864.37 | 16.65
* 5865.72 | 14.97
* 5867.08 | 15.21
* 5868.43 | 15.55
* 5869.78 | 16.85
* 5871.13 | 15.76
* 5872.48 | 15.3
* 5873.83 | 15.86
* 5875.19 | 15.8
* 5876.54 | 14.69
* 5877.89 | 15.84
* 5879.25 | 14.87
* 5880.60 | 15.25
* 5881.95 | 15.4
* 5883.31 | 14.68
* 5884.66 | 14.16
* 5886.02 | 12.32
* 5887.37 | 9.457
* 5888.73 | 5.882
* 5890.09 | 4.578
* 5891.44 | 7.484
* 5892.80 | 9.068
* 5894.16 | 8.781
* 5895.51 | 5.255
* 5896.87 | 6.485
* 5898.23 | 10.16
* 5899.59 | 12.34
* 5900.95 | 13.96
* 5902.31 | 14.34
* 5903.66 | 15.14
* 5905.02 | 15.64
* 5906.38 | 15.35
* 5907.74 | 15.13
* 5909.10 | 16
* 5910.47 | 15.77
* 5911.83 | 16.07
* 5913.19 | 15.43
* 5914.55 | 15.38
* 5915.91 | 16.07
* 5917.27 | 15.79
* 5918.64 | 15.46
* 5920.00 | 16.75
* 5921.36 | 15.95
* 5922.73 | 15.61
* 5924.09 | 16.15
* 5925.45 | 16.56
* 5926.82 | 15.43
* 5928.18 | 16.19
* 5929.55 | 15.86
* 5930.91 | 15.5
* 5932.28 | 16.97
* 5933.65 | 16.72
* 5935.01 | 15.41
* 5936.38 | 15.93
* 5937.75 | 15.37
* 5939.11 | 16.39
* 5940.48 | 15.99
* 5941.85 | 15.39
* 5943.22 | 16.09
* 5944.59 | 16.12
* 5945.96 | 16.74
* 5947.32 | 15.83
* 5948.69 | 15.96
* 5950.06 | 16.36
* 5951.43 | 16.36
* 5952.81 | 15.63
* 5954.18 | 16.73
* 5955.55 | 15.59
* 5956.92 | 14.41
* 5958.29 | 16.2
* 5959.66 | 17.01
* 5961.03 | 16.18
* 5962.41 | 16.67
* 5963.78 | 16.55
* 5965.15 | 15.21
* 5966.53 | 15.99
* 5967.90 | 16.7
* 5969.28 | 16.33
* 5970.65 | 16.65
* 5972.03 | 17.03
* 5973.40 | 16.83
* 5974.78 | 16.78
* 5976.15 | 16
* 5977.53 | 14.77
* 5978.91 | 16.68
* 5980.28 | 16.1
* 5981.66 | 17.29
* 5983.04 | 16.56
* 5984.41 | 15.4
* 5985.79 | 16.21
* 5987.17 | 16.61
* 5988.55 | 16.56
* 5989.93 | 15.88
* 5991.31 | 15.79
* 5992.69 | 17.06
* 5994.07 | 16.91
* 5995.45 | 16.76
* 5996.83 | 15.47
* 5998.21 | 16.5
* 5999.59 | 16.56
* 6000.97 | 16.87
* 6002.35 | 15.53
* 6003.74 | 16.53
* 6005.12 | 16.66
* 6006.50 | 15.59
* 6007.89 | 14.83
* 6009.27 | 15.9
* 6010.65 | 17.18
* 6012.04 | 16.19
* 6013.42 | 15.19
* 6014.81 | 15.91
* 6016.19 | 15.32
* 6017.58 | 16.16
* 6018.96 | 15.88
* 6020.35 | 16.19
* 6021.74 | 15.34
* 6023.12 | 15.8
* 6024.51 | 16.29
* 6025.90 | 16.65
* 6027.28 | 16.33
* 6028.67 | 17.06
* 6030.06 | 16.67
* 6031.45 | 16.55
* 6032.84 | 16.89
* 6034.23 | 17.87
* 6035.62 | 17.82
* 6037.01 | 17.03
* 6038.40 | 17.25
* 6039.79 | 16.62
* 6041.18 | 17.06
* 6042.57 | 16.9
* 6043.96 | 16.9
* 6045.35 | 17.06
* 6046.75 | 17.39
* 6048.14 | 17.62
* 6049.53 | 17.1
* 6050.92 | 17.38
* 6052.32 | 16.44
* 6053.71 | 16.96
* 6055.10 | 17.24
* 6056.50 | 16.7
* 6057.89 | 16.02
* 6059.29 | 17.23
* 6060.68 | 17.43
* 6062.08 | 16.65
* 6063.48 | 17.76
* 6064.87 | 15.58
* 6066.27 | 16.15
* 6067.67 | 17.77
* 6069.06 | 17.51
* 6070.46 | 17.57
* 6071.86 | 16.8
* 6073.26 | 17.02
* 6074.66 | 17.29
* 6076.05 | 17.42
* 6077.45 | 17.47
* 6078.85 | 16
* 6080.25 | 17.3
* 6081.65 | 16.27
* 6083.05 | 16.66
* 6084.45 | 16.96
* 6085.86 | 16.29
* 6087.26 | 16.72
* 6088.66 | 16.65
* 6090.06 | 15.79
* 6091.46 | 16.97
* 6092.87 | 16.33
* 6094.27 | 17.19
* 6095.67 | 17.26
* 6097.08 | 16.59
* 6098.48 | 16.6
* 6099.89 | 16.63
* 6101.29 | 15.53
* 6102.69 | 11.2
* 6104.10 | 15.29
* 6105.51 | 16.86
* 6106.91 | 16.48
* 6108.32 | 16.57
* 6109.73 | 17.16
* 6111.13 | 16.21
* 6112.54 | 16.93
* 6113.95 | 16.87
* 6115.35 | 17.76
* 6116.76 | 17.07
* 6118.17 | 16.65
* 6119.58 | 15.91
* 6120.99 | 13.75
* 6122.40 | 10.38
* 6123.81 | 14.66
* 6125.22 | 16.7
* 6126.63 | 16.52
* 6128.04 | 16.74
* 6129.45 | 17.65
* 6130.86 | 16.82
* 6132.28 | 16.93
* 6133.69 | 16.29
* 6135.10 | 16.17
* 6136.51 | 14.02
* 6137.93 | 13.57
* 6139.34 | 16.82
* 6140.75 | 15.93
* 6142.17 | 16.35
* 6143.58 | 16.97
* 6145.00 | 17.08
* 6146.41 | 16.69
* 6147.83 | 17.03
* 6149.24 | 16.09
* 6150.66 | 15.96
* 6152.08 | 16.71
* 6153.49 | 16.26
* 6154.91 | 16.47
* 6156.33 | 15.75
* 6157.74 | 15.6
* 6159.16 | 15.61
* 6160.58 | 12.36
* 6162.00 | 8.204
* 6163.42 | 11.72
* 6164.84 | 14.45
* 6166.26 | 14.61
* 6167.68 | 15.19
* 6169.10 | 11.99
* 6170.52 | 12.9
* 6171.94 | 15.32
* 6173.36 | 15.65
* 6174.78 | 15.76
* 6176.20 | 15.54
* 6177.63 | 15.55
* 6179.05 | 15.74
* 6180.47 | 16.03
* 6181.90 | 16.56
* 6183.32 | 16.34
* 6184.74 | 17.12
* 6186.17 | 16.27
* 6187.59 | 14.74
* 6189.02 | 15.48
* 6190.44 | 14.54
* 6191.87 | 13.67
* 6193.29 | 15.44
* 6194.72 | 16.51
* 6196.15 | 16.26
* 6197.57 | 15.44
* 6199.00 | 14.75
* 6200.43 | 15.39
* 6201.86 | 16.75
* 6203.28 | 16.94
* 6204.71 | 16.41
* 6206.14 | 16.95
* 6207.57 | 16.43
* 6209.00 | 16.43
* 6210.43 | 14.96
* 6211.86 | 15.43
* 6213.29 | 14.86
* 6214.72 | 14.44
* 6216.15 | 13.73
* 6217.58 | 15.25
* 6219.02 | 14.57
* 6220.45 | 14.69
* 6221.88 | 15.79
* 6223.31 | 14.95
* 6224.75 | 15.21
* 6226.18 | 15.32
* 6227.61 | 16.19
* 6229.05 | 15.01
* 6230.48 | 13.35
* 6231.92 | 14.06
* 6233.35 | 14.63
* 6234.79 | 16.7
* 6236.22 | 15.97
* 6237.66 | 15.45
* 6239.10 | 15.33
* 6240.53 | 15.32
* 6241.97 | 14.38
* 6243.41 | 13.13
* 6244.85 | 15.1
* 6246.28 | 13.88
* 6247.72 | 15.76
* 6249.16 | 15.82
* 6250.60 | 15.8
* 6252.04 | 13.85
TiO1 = 0.024 mag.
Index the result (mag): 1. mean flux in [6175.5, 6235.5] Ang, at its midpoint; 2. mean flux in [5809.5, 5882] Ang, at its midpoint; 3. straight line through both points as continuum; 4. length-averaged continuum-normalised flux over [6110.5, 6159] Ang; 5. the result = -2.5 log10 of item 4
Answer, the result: -0.03 mag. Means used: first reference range 16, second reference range 15.5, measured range 16.1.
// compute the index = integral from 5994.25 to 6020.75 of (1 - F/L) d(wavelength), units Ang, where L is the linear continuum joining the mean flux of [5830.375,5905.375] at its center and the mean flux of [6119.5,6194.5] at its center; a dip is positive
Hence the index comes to -2.3 Ang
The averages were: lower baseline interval 14.3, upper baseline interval 15.3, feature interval 16.1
